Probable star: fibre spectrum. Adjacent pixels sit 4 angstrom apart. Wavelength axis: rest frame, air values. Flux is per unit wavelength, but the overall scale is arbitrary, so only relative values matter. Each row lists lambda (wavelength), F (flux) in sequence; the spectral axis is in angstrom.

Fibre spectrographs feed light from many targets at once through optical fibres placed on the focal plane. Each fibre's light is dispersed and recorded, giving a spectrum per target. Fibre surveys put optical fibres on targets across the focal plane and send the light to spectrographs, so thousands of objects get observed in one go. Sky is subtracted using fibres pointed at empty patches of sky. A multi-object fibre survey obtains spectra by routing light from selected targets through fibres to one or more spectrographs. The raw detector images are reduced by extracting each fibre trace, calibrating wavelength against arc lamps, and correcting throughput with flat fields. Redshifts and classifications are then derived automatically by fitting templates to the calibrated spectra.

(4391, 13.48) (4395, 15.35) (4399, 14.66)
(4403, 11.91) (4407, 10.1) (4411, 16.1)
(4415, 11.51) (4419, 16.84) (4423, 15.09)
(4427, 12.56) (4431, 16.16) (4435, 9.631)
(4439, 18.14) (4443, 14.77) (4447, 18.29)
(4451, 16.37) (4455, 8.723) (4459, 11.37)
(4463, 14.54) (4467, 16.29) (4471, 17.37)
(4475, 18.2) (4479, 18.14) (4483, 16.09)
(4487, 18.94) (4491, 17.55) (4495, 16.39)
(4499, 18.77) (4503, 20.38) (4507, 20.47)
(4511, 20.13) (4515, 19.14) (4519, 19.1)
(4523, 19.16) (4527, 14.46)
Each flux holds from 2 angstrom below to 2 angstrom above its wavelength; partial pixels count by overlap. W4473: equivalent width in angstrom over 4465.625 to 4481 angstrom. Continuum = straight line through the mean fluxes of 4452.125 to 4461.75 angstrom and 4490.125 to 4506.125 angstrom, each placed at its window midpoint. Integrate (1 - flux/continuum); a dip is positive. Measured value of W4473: -4.0 angstrom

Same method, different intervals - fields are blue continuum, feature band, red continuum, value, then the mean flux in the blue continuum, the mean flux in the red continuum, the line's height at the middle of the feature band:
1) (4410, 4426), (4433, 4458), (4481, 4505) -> 2.6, 14.7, 18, 15.9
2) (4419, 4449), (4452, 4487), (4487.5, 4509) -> 3.7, 15.1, 18.7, 17.1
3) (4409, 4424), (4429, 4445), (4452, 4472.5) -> -0.4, 14.9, 13.7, 14.3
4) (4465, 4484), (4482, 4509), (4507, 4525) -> -0.1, 17.3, 19.5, 18.4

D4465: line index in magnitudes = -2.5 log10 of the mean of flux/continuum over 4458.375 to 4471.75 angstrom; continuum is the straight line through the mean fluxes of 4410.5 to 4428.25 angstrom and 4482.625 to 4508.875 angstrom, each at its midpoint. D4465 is 0.13 mag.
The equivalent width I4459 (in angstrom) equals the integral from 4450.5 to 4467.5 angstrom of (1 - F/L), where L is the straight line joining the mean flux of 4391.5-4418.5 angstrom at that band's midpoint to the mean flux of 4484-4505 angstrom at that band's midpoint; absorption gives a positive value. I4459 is 3.58 angstrom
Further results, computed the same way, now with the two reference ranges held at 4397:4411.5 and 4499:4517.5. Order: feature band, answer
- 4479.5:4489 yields 0.3 angstrom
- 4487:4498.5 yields 0.8 angstrom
